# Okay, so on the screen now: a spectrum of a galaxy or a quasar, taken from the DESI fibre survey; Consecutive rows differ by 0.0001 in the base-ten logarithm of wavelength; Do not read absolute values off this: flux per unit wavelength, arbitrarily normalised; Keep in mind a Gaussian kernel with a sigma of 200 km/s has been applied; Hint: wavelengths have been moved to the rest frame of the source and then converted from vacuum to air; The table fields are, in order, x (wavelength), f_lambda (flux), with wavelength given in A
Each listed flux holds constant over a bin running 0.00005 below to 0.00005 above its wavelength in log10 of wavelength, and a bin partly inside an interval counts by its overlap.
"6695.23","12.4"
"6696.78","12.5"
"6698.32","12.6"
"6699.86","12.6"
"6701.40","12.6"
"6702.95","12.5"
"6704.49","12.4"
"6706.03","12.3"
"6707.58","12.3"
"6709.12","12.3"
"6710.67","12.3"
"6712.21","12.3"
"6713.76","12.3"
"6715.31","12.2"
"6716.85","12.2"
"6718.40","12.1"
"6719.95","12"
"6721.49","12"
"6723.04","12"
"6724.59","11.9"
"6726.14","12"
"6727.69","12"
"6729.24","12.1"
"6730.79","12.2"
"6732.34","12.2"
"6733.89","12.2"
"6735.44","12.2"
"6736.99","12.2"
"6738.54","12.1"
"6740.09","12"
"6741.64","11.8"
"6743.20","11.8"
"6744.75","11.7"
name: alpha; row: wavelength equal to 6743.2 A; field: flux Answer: 11.8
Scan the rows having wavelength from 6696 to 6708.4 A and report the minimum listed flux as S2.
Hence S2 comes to 12.3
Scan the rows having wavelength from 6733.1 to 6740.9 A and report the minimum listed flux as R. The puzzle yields 12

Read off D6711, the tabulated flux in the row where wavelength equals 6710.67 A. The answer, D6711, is 12.3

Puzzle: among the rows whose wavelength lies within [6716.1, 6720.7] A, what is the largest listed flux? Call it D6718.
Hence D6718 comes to 12.2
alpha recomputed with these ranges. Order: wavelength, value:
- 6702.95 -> 12.5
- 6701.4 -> 12.6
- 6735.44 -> 12.2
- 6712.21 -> 12.3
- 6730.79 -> 12.2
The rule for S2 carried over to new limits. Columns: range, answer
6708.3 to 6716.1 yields 12.2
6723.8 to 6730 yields 11.9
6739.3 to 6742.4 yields 11.8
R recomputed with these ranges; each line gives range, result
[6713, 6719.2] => 12.1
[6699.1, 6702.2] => 12.6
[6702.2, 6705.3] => 12.4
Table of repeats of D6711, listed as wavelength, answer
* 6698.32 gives 12.6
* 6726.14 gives 12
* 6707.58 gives 12.3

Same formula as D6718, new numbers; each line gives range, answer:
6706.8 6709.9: 12.3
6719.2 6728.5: 12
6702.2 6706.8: 12.5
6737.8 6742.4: 12.1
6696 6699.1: 12.6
